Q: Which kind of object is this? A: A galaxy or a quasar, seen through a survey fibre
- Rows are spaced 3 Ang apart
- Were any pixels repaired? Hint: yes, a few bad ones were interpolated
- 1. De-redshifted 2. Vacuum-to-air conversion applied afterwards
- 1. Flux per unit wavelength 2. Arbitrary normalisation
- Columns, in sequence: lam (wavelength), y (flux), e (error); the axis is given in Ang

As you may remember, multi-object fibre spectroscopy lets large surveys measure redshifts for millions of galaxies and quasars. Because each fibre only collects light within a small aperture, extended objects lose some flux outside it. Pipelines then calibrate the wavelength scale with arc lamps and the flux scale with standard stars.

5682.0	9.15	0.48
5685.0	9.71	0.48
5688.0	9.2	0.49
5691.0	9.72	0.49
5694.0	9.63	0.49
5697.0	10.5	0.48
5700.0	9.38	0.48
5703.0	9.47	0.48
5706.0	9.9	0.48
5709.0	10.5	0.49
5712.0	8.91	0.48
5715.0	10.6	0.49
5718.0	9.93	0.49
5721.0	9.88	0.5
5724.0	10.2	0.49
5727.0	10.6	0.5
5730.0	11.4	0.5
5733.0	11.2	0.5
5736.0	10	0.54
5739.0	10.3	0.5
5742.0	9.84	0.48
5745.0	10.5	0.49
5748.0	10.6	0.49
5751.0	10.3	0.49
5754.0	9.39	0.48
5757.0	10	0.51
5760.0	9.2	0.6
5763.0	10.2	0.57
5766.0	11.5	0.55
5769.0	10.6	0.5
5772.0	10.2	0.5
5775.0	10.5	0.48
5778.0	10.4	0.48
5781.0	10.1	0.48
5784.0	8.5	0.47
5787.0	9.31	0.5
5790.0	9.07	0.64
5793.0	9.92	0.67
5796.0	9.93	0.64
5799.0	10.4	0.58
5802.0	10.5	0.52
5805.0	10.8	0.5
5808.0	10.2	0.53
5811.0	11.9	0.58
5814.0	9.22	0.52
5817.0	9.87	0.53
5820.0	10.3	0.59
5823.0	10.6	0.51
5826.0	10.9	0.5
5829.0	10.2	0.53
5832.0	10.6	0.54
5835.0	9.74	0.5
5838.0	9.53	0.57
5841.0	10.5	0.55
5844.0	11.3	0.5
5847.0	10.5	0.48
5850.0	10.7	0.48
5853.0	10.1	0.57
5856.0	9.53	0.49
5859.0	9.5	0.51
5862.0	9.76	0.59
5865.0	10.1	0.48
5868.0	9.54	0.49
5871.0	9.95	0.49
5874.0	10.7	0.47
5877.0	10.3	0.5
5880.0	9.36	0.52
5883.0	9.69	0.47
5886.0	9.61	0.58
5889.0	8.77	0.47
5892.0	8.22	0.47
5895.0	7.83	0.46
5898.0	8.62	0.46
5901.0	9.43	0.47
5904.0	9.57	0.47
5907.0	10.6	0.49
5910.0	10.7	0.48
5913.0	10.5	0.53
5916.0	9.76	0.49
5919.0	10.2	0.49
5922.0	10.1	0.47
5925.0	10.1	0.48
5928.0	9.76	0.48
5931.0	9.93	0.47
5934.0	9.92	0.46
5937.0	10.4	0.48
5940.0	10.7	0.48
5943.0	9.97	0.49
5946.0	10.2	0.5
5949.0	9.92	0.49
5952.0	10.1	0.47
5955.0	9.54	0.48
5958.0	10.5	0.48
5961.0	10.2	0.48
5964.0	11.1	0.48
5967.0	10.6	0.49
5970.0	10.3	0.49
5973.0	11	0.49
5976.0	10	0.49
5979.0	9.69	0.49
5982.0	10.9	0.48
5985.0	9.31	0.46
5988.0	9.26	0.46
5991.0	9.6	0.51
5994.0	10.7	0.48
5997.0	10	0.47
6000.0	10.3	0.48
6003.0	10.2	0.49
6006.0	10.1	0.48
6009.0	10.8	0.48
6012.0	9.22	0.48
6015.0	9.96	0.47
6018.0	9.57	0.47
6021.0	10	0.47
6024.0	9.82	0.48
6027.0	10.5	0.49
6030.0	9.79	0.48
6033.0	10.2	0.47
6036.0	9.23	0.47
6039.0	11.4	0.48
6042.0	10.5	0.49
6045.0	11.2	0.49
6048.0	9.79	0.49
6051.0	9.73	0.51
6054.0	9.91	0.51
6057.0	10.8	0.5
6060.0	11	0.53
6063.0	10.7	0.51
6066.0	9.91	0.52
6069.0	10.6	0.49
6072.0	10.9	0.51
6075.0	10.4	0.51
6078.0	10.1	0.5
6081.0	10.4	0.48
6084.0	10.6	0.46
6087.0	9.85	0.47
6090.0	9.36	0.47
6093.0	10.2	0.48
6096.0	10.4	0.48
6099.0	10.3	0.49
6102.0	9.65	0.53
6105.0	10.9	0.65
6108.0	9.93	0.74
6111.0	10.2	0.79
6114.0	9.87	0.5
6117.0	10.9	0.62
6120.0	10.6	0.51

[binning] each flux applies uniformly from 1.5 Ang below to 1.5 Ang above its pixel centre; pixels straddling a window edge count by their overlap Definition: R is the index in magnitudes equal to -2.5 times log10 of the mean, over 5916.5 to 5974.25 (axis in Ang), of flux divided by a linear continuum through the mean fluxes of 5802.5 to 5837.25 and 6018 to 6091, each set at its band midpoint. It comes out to 0.01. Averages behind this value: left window 10.4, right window 10.3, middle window 10.2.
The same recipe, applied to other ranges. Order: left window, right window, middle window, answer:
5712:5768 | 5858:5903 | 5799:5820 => -0.06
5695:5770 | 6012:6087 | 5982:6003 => 0.03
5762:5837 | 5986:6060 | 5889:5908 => 0.14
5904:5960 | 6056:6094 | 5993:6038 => 0.03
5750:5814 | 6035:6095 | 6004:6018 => 0.03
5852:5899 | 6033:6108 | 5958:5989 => -0.04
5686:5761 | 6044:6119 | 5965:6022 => 0.02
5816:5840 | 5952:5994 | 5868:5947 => 0.04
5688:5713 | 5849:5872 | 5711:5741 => -0.06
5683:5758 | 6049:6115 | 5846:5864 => 0.01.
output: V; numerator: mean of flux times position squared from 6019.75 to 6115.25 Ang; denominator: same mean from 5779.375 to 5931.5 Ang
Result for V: 1.11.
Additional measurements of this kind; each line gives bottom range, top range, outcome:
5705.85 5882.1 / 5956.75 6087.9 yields 1.09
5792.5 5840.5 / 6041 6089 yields 1.10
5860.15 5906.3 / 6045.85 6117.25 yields 1.16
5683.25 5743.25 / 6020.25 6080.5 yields 1.15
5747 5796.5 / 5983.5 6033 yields 1.08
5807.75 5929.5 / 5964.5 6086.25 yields 1.08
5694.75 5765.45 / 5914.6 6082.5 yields 1.10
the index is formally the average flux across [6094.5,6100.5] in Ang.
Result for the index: 10.4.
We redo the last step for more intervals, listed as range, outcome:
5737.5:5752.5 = 10.3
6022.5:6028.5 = 10.2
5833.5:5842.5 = 9.92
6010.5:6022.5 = 9.69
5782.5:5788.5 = 8.9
